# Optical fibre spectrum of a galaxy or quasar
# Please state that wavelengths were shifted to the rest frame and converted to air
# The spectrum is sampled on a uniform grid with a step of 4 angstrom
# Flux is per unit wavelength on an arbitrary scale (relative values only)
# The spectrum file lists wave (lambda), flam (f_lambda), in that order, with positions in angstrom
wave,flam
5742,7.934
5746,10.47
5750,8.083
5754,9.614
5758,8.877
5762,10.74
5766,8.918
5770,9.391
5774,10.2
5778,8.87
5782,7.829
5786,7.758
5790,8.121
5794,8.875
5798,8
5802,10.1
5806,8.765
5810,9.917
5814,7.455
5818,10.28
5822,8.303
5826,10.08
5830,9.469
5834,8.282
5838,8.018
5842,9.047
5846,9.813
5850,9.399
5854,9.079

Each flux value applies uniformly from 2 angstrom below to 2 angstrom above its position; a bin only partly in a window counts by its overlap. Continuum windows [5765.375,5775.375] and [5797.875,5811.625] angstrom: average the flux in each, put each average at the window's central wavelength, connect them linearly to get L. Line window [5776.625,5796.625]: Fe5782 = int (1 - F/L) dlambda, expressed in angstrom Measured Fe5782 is 2.50 angstrom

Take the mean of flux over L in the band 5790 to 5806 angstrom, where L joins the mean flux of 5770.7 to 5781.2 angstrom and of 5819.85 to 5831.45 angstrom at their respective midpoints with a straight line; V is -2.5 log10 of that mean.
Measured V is 0.05 mag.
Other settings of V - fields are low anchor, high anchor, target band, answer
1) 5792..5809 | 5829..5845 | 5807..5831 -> -0.04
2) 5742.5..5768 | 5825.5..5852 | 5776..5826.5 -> 0.06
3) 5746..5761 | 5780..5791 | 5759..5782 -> -0.11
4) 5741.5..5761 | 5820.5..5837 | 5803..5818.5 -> 0.00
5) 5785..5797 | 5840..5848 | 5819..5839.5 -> 0.02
